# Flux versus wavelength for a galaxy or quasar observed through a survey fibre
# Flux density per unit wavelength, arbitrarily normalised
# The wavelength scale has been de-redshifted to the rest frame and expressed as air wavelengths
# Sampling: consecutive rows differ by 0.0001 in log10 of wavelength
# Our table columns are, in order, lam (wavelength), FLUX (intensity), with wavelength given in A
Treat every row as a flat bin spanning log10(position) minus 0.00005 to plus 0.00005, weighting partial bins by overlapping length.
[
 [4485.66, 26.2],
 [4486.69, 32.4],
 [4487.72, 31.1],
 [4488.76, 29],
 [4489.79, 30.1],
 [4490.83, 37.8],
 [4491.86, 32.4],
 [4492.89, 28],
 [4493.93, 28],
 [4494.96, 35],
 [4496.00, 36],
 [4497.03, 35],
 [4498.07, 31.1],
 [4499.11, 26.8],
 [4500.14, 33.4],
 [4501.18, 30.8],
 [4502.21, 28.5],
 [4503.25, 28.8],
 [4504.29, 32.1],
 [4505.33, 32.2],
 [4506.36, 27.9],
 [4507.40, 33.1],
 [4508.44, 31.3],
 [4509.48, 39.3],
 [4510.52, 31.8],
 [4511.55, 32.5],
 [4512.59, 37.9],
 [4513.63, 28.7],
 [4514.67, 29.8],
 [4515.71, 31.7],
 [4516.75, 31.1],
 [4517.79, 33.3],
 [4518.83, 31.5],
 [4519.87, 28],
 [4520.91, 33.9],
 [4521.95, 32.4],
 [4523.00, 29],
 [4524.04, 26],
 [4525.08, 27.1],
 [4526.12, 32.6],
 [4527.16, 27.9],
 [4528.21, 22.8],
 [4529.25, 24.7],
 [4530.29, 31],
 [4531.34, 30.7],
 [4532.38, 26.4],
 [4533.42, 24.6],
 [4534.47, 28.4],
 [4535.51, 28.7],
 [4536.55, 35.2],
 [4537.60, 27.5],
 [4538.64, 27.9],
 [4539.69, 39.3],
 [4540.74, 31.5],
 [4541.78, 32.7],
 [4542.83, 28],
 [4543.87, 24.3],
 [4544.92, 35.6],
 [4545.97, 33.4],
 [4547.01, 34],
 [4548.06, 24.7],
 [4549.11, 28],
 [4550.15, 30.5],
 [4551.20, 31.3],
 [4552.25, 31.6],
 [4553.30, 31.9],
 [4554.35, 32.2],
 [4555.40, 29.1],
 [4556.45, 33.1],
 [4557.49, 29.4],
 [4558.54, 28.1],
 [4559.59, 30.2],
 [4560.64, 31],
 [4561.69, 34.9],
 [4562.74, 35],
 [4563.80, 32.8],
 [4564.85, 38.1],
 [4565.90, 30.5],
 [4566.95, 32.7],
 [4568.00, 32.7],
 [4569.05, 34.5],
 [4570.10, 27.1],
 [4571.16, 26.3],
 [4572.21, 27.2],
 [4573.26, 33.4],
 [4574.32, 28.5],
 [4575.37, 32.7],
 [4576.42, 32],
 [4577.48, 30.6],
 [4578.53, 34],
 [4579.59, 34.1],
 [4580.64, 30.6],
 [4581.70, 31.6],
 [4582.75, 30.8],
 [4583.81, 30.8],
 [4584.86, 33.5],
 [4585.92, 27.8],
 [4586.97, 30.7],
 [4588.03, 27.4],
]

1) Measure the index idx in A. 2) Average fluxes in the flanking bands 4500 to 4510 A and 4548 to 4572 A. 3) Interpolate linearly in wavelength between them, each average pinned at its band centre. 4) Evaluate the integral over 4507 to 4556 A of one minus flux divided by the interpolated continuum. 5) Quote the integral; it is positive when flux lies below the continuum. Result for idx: 1.4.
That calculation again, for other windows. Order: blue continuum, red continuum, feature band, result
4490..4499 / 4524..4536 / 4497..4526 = -1.0 A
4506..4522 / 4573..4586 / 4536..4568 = 0.4 A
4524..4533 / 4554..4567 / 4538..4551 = -0.4 A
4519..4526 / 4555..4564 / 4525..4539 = 0.9 A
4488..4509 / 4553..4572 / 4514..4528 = 0.6 A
